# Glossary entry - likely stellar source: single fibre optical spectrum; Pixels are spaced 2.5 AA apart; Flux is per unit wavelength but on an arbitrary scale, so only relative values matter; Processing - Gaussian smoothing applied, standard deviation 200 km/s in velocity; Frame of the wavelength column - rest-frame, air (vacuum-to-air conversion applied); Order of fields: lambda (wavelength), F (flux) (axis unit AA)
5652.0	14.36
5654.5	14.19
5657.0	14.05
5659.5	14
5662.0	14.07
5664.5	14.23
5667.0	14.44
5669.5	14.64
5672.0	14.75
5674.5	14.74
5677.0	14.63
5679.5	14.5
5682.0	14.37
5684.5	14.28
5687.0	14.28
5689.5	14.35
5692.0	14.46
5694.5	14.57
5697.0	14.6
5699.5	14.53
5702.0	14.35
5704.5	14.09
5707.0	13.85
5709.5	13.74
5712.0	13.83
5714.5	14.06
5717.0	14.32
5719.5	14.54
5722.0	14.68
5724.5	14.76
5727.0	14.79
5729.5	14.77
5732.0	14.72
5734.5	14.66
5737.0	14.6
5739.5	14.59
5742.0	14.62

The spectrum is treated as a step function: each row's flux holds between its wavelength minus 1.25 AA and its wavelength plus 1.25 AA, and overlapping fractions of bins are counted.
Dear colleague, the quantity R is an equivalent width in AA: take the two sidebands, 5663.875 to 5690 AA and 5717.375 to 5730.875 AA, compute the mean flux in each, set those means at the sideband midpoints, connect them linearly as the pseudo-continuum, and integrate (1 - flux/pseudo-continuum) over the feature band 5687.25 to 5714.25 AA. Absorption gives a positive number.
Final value 0.65 AA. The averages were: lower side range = 14.5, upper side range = 14.7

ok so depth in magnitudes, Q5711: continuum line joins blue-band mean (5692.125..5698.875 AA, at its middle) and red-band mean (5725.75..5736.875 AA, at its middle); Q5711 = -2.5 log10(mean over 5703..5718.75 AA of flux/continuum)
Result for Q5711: 0.05 mag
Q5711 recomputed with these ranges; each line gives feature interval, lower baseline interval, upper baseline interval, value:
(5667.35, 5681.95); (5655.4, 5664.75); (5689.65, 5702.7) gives -0.03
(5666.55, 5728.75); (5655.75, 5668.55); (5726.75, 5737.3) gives 0.00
